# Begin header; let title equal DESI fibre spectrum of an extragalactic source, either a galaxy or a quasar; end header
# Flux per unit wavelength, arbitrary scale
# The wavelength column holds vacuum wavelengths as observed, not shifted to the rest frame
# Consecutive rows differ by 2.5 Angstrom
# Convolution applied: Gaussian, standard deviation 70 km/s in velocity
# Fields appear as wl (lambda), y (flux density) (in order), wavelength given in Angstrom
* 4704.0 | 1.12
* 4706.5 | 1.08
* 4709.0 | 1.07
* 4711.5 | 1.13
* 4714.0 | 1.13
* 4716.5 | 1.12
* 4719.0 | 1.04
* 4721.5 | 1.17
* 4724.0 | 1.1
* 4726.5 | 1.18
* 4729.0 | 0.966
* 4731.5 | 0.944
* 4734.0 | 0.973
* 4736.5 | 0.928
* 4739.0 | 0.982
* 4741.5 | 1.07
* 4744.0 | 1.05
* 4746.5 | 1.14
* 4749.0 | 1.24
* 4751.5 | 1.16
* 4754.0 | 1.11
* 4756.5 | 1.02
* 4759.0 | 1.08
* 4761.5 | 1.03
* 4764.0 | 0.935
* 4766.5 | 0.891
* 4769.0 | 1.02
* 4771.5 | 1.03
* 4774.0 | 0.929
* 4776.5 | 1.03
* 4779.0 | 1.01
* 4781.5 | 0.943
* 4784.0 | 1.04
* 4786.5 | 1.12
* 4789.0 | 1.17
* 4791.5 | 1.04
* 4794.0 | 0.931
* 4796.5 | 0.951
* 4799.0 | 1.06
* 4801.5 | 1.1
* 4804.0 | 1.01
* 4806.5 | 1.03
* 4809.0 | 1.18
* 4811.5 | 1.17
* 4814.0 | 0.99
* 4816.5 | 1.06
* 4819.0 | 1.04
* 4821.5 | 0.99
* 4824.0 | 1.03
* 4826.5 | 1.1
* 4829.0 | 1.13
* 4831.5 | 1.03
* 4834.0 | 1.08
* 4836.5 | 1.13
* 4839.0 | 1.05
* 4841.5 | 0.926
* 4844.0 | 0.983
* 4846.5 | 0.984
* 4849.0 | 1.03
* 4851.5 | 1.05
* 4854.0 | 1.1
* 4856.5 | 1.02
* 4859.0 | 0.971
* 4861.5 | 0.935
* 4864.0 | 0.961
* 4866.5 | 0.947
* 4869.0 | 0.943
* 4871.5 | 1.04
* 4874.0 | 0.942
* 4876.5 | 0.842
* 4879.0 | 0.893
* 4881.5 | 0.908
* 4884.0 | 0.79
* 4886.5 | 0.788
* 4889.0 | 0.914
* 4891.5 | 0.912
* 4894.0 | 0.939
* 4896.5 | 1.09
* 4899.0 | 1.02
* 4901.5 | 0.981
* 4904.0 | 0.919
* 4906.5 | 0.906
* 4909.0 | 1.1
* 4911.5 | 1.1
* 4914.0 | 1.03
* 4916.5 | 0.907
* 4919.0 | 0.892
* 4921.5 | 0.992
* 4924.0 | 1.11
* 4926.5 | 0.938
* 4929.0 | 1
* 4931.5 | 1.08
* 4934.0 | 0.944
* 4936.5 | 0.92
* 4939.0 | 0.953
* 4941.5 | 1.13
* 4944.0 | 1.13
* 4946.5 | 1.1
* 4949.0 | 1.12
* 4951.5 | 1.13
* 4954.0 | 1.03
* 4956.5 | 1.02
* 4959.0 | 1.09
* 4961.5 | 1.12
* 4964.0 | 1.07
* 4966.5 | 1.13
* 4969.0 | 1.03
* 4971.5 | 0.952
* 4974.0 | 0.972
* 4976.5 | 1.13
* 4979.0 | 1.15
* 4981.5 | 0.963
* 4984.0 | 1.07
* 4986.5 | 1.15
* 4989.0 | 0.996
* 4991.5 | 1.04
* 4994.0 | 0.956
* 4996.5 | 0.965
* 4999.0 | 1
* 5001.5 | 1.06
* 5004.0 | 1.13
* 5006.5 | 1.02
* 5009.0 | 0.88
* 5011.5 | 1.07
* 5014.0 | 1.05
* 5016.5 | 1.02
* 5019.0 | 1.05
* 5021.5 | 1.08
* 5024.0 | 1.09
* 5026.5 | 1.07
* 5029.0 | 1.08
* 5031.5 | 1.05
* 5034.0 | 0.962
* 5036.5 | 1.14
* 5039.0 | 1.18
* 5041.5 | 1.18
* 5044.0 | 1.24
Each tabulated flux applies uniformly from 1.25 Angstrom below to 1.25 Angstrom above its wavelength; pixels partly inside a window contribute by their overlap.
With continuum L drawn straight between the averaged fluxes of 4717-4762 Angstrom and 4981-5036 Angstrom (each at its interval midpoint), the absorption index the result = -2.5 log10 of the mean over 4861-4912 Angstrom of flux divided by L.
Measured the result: 0.12 mag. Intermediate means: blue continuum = 1.07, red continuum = 1.04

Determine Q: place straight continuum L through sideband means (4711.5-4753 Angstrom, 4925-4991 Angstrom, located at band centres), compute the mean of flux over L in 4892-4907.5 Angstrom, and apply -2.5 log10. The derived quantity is 0.09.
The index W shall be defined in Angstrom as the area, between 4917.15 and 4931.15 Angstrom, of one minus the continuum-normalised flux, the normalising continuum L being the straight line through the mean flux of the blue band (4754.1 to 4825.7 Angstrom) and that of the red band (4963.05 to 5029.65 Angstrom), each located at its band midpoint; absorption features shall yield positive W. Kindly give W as 0.7 Angstrom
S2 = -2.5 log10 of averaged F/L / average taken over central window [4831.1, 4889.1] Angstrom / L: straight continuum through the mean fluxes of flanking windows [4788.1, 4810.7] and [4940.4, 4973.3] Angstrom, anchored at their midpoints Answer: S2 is 0.10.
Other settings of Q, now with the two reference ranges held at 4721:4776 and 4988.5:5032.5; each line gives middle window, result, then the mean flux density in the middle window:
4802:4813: -0.06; 1.1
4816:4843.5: -0.01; 1.05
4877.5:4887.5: 0.22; 0.846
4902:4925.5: 0.05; 0.994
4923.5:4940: 0.05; 0.987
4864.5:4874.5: 0.07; 0.969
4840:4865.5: 0.05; 0.996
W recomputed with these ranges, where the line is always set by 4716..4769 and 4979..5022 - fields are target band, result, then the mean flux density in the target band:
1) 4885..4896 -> 1.49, 0.9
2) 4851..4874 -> 1.13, 0.992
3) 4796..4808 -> 0.10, 1.04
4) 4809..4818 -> -0.35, 1.09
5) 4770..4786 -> 0.70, 1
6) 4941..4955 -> -0.95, 1.11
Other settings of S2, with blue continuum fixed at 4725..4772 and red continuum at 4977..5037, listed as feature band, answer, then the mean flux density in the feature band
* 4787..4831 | -0.02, 1.06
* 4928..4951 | 0.00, 1.05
